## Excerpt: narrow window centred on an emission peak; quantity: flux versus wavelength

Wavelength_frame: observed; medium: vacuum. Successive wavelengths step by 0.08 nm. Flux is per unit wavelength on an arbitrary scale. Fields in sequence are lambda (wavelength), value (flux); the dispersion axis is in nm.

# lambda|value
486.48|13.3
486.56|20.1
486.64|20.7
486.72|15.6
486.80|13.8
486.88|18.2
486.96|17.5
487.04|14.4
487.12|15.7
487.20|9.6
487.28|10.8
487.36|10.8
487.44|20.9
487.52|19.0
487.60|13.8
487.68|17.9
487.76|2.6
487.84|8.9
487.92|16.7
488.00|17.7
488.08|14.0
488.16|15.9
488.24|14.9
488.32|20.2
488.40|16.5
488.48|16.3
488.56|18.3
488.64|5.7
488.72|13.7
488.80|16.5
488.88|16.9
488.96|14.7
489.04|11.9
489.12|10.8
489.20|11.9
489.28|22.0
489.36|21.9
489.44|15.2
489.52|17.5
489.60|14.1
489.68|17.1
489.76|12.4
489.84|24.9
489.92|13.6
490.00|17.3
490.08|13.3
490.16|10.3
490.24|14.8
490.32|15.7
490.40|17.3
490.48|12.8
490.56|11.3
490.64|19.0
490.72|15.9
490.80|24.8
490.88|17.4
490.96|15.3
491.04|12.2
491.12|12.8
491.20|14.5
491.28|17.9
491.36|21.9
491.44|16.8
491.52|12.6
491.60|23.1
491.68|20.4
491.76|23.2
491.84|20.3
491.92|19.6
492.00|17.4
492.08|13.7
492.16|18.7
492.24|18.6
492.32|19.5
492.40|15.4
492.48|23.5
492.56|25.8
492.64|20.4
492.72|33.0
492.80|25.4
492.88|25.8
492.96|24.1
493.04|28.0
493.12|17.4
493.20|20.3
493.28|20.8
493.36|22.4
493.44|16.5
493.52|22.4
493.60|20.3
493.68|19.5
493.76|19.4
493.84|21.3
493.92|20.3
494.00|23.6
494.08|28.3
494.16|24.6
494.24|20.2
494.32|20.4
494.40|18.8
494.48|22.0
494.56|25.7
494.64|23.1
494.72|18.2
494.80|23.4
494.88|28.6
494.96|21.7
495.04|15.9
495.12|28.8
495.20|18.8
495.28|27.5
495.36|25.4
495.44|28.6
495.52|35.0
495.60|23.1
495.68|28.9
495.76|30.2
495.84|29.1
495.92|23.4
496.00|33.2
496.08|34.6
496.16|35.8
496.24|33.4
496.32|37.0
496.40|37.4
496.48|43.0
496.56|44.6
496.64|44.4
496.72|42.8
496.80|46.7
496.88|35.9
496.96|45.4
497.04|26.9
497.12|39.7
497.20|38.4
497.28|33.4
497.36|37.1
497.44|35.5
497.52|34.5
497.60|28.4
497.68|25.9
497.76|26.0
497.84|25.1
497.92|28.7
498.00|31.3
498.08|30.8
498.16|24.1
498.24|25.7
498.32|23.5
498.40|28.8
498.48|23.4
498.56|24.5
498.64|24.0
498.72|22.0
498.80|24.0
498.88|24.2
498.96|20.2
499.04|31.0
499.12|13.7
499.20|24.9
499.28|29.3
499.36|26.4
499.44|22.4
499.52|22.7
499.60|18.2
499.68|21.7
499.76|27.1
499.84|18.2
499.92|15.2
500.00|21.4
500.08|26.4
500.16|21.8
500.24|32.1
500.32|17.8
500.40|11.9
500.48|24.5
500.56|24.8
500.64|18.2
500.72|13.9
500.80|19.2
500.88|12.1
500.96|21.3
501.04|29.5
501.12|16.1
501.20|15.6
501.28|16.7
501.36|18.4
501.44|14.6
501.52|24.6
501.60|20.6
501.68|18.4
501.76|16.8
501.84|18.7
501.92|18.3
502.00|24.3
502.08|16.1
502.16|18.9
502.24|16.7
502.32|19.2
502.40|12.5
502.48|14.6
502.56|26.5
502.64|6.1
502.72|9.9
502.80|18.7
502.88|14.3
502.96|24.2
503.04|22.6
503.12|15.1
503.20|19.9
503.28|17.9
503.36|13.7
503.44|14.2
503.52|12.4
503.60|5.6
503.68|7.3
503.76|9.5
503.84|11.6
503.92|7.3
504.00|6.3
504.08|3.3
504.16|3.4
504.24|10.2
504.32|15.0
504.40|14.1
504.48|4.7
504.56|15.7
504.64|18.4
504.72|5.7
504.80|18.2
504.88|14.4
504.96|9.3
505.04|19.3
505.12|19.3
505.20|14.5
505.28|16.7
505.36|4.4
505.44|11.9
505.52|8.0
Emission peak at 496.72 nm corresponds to C III] 1909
